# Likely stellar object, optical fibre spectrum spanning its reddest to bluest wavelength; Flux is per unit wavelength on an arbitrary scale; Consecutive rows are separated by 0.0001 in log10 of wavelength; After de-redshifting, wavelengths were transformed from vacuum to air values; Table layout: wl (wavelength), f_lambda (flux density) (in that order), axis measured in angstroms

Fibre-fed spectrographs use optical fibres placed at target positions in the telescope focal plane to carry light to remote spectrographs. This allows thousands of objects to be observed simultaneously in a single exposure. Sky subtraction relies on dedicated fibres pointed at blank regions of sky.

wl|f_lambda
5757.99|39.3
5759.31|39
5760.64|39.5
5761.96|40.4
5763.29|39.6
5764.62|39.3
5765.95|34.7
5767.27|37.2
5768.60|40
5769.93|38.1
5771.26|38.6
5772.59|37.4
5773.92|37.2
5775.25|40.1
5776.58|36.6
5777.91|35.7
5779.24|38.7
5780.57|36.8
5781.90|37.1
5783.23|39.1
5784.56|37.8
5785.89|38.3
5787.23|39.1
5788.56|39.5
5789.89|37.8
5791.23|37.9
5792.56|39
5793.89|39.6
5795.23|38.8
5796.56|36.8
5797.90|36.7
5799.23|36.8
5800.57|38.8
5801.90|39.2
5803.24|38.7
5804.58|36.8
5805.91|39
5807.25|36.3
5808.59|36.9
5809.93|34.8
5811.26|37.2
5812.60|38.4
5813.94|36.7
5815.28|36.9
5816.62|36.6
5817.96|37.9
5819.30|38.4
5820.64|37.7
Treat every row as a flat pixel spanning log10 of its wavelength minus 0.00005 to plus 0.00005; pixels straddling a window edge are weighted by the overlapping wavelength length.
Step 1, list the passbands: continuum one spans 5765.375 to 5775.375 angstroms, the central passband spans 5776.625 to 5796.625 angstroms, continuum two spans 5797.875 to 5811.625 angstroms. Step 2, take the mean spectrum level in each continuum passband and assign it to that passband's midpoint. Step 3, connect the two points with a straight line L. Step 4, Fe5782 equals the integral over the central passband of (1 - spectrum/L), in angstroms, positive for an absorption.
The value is -0.3 angstroms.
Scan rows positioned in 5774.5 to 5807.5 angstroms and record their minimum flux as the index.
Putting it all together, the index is 35.7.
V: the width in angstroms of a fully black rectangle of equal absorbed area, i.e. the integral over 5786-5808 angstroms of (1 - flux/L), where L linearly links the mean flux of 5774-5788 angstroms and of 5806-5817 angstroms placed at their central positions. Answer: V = -0.5 angstroms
